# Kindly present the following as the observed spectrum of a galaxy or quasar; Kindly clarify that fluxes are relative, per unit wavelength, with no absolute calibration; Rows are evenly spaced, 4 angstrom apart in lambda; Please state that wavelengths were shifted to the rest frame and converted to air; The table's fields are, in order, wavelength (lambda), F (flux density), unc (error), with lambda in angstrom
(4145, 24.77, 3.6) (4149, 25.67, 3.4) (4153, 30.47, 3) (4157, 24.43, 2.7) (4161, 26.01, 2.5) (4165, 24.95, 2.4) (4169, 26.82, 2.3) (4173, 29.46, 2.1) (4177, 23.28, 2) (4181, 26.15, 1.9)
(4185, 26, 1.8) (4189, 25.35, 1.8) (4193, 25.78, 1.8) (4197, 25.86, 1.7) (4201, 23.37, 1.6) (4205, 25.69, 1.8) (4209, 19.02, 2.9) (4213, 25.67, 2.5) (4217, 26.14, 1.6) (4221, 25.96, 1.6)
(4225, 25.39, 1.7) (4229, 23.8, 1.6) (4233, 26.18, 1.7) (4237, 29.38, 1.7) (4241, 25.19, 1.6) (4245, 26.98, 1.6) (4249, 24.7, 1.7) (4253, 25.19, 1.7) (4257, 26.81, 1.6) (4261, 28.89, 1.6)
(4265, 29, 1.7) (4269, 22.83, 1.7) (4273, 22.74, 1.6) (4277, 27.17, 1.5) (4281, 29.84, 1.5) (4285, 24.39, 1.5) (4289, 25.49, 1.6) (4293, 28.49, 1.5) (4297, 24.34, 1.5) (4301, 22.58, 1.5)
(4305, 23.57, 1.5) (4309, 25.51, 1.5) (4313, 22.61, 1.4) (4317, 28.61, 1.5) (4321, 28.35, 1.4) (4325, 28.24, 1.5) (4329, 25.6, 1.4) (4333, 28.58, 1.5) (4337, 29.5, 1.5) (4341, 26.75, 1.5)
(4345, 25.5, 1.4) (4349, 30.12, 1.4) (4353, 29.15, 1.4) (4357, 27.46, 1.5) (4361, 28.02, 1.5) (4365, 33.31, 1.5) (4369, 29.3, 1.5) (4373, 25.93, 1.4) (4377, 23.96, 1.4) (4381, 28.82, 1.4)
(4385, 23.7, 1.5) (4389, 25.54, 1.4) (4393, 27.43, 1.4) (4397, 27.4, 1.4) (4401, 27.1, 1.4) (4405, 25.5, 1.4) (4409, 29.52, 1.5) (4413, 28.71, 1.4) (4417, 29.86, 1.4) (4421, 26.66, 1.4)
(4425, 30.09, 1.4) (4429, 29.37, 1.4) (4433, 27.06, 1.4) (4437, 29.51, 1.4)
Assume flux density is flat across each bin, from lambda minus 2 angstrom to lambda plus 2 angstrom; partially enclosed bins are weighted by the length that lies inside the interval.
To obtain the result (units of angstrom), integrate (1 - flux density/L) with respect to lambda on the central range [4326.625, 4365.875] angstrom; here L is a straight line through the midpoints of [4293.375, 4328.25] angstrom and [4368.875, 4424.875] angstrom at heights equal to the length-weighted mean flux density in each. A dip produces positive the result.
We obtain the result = -3.00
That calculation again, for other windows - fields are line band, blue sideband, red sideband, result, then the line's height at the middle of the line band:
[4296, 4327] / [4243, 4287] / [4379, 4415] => 1.2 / 26.5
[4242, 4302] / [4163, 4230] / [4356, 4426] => 0.4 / 26.2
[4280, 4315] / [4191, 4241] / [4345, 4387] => 2.0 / 26.6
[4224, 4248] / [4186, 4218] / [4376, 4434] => -1.0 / 25.1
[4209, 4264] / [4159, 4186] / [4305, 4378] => 1.4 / 26.6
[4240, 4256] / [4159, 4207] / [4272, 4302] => 0.1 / 25.8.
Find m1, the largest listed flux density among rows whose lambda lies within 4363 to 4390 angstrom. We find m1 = 33.31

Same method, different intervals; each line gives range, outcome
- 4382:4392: 25.54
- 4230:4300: 29.84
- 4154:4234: 29.46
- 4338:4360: 30.12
